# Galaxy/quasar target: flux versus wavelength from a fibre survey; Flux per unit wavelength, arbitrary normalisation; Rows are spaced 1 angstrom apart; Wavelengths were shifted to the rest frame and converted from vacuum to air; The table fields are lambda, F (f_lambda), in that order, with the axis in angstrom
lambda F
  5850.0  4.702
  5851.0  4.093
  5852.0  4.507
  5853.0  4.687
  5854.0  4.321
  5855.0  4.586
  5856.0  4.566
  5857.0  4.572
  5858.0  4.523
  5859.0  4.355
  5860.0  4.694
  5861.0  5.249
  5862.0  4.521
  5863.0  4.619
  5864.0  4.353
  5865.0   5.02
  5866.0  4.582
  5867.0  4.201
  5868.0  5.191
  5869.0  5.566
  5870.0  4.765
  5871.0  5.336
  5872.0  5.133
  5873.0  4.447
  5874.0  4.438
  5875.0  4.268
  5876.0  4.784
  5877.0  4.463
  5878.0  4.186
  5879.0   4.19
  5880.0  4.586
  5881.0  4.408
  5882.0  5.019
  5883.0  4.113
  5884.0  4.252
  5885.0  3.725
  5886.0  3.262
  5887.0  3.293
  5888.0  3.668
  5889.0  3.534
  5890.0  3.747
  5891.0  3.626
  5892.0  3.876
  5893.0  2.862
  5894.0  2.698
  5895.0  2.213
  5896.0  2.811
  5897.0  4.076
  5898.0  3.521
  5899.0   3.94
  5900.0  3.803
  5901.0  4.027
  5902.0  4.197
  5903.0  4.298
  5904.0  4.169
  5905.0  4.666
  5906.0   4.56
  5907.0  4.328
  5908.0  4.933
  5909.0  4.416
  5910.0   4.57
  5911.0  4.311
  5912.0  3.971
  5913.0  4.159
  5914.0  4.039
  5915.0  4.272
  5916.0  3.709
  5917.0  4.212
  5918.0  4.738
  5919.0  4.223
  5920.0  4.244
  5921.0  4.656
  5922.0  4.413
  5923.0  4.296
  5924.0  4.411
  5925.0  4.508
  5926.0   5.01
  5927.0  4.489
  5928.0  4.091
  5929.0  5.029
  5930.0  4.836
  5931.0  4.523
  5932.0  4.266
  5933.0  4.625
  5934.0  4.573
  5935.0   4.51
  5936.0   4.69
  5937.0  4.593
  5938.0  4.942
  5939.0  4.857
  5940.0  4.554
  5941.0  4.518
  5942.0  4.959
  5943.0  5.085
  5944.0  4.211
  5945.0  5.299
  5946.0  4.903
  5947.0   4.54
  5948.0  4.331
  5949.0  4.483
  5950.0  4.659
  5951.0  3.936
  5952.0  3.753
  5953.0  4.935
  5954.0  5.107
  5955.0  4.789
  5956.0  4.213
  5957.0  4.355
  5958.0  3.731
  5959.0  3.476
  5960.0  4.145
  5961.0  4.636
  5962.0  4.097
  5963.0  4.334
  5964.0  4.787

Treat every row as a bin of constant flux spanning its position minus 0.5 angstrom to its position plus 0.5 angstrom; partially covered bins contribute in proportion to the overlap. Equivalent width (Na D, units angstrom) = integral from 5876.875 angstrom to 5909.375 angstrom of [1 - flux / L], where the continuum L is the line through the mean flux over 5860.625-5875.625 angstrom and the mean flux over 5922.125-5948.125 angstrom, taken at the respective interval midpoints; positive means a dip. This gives 5.57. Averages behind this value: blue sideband 4.78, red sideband 4.64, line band 3.92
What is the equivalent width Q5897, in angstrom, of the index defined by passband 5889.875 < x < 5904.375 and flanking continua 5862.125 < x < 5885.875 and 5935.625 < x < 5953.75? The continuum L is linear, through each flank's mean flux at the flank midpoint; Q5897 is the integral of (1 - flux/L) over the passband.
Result 3.19 angstrom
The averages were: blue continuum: 4.57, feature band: 3.58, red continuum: 4.63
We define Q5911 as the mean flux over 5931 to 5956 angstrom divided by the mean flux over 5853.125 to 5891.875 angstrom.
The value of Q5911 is 1.04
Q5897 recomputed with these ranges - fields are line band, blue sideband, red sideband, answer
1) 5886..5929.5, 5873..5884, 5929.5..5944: 4.8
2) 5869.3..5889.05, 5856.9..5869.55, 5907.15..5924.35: 1.2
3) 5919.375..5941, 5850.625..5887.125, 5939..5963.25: -0.4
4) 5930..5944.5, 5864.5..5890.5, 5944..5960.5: -0.8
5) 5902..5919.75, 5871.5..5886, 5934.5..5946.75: 1.0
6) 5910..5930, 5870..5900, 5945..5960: -0.9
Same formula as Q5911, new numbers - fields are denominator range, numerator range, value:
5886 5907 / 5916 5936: 1.22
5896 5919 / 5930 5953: 1.10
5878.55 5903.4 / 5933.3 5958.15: 1.23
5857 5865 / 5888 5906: 0.79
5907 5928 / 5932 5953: 1.05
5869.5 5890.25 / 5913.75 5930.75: 1.04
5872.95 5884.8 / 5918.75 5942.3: 1.04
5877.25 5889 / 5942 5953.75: 1.13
